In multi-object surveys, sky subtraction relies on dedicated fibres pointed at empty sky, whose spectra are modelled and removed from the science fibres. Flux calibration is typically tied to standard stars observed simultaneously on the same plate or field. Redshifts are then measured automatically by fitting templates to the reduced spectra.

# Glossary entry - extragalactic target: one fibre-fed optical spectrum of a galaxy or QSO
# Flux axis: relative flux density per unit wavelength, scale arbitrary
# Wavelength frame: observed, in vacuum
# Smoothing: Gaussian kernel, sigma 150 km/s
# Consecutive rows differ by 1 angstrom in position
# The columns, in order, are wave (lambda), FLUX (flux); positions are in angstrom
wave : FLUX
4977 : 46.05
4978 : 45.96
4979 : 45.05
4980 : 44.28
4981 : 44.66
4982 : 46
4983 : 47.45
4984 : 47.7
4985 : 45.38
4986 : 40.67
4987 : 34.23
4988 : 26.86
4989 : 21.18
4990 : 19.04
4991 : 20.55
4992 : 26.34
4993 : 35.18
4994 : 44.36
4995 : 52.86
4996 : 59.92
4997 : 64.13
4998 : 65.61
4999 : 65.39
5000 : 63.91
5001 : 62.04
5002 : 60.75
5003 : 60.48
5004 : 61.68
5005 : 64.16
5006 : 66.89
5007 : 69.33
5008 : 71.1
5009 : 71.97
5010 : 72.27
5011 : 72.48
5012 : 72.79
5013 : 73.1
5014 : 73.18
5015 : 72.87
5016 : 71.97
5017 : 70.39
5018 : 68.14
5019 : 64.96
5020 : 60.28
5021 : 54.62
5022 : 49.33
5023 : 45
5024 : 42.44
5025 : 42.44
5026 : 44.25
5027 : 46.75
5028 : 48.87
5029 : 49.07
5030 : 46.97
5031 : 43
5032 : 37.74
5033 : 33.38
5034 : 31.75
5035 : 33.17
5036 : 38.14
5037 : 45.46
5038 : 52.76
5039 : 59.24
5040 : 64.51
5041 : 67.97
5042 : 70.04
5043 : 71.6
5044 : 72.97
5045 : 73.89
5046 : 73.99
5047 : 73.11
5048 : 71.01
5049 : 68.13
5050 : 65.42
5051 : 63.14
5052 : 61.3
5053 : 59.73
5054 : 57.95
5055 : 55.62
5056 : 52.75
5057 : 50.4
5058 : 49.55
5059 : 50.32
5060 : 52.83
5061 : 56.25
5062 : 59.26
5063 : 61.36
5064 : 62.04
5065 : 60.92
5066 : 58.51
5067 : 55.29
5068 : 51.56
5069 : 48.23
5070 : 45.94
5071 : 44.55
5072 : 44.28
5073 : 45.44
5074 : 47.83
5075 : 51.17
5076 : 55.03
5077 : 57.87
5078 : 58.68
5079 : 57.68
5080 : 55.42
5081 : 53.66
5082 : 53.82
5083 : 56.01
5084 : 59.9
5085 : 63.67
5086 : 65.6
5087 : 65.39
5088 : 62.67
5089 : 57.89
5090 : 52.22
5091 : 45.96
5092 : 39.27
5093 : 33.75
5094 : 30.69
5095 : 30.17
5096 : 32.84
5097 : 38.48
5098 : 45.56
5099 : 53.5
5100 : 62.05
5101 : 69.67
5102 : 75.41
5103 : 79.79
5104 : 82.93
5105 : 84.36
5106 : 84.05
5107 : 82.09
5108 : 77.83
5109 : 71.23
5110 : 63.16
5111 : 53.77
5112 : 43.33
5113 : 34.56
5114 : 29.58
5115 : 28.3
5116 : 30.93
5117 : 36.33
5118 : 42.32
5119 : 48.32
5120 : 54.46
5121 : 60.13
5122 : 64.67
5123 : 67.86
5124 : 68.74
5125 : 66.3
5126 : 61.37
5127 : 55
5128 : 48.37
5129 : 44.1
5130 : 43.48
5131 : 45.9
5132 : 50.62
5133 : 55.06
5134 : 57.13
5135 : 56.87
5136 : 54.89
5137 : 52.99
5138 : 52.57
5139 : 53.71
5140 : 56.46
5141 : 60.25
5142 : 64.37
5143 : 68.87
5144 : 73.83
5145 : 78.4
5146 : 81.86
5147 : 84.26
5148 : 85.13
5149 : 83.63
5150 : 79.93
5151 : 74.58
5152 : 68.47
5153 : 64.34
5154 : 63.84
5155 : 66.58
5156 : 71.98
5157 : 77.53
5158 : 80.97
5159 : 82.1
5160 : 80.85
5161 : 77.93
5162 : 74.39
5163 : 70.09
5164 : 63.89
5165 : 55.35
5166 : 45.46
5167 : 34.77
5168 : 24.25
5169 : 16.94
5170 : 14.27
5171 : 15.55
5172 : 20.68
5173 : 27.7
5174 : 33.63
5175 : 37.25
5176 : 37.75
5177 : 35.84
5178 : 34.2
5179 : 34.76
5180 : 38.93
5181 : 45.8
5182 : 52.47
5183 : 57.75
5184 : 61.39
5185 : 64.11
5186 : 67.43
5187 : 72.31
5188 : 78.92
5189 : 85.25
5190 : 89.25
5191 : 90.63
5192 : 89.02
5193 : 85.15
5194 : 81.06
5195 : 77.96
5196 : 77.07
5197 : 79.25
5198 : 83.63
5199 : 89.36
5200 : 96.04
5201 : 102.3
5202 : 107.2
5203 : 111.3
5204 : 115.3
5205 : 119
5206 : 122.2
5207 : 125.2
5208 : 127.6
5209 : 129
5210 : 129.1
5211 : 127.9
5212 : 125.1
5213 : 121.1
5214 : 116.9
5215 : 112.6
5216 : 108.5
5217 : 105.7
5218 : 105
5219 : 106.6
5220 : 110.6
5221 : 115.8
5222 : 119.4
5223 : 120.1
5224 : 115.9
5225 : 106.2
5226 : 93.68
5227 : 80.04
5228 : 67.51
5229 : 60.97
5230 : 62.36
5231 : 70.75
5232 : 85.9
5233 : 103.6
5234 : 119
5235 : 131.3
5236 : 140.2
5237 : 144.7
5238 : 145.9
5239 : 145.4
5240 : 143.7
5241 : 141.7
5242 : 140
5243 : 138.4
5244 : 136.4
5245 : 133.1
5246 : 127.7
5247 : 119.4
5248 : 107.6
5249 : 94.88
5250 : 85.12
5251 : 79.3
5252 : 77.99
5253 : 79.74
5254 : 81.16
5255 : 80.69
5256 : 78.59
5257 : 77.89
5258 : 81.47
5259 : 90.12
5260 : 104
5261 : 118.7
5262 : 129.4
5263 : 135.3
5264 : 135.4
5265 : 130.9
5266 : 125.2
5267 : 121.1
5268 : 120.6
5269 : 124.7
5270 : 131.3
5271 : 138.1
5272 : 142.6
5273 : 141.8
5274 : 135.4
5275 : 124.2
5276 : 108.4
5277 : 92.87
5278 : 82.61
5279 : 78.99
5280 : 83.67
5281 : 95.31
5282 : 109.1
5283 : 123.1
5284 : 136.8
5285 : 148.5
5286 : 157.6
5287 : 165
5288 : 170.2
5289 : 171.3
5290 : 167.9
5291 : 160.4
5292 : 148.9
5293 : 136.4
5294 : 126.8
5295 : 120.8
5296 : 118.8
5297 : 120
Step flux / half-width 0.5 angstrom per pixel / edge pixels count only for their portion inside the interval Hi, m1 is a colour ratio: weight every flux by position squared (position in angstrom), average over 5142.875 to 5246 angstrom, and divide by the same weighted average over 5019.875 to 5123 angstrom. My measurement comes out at 1.67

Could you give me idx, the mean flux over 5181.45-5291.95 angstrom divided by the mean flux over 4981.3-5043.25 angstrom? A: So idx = 2.06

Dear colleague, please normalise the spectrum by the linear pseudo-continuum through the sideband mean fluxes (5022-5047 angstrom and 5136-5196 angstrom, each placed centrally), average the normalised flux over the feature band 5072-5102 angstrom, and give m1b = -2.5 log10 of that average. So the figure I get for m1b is 0.07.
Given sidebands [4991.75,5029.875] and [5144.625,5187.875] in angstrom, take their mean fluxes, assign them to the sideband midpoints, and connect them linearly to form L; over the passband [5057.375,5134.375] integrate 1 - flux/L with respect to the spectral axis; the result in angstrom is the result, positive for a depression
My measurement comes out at 4.8 angstrom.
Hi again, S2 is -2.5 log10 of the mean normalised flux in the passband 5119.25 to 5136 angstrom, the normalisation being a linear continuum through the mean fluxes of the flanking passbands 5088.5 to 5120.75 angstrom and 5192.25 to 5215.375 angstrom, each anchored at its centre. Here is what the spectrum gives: 0.16 mag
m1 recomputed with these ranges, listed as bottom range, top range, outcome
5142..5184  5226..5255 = 1.97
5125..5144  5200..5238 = 2.06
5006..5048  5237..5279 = 2.15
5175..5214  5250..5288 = 1.35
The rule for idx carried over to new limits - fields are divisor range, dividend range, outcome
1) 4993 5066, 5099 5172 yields 1.02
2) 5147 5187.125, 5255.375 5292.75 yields 2.25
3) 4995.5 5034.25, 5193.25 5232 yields 1.74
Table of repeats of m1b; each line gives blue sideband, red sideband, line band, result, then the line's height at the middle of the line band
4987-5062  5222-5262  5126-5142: 0.46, 81.1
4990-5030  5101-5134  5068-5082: 0.13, 57.7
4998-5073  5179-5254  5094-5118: 0.33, 74.9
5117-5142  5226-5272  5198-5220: -0.23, 91.9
